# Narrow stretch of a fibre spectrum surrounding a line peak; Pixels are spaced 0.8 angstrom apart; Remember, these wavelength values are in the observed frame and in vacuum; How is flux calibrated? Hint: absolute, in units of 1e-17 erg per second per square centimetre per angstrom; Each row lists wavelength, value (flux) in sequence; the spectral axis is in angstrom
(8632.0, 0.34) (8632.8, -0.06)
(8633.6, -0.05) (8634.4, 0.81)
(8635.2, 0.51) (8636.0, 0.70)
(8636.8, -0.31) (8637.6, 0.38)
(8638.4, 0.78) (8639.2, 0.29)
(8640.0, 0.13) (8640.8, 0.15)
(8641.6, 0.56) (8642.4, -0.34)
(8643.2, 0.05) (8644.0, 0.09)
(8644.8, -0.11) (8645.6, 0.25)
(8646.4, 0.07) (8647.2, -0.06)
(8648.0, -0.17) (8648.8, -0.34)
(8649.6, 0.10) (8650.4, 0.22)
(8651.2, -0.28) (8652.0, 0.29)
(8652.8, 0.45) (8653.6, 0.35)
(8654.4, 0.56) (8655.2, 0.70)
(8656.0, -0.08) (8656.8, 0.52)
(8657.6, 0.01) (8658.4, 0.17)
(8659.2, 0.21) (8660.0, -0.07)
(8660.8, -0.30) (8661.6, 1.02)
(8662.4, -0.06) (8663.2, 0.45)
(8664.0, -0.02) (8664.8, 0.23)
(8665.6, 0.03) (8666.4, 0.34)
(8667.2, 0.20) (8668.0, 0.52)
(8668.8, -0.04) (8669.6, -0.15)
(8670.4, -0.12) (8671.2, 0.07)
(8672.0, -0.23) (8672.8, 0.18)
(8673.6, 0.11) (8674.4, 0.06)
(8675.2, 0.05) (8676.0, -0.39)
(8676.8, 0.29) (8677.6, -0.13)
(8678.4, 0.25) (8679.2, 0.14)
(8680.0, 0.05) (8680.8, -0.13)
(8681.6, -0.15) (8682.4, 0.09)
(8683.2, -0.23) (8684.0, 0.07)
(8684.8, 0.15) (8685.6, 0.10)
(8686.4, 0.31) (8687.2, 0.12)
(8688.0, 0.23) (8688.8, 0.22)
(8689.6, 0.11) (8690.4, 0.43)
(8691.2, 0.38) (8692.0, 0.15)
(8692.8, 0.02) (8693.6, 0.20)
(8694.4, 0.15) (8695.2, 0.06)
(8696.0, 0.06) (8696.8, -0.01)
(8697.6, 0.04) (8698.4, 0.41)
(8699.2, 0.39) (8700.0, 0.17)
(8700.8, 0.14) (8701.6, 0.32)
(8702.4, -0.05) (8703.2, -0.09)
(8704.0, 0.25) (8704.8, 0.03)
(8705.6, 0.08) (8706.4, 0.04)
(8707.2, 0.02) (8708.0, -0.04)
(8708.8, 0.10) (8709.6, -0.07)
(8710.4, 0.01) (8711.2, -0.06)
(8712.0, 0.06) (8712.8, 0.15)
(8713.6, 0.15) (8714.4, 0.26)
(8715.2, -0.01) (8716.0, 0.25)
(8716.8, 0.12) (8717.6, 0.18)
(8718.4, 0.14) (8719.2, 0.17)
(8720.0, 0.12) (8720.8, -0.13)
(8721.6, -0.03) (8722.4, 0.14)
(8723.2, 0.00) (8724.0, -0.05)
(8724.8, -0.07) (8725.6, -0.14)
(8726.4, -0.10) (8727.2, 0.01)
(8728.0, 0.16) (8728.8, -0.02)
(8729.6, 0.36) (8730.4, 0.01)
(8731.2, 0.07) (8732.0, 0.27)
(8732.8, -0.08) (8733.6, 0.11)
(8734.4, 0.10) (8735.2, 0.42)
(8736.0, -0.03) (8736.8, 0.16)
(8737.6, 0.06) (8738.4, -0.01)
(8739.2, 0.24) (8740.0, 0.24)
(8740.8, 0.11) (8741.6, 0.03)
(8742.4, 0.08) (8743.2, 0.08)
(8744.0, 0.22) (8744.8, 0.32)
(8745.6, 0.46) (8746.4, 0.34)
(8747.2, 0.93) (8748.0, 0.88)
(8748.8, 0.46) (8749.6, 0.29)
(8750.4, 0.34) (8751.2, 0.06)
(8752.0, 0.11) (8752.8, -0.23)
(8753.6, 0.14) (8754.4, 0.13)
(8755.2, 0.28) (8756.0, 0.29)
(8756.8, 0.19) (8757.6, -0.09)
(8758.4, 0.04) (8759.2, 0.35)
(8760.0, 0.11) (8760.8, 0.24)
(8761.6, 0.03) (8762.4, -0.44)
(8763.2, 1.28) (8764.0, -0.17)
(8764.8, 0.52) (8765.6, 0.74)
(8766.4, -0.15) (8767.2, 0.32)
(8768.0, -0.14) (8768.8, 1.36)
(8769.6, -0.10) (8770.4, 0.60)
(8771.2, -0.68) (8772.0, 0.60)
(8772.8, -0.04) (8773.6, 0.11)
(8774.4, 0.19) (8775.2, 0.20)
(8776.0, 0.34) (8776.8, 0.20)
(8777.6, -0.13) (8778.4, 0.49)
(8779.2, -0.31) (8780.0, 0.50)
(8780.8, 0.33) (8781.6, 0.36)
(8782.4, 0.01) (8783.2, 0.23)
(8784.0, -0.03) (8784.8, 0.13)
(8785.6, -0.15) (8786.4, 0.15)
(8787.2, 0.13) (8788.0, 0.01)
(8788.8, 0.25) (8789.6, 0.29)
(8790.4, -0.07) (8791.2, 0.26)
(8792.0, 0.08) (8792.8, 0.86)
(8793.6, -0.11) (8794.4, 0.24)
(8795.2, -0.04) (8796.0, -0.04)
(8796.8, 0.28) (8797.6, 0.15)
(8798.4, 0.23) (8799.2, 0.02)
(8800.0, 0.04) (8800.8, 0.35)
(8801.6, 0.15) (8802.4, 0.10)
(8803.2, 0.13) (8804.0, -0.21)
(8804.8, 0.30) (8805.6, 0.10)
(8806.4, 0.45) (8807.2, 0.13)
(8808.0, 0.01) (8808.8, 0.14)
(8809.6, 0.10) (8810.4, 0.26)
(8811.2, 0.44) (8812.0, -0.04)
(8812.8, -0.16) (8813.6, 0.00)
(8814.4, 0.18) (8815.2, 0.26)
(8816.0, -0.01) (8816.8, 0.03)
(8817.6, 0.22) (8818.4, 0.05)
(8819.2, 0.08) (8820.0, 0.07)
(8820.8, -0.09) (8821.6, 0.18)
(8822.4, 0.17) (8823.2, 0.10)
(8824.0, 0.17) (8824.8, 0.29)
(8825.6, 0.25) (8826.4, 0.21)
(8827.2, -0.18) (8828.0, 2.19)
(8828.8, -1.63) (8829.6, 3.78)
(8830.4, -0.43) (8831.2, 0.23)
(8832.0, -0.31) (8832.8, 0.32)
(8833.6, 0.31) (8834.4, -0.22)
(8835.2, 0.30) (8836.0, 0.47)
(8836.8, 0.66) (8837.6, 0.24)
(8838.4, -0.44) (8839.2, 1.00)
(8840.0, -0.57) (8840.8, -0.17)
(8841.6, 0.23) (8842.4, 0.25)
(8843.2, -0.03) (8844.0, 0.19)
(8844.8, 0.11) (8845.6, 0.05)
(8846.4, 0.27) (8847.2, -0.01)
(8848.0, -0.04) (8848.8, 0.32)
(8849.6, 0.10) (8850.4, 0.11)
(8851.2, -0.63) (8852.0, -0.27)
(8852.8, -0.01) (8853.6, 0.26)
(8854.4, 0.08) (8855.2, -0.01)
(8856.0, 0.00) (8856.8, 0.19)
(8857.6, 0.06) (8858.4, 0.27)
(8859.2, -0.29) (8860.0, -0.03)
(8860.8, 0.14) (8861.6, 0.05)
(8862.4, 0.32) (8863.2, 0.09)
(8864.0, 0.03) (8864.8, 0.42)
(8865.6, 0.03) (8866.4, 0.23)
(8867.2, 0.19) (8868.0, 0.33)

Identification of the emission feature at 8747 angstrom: H-beta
